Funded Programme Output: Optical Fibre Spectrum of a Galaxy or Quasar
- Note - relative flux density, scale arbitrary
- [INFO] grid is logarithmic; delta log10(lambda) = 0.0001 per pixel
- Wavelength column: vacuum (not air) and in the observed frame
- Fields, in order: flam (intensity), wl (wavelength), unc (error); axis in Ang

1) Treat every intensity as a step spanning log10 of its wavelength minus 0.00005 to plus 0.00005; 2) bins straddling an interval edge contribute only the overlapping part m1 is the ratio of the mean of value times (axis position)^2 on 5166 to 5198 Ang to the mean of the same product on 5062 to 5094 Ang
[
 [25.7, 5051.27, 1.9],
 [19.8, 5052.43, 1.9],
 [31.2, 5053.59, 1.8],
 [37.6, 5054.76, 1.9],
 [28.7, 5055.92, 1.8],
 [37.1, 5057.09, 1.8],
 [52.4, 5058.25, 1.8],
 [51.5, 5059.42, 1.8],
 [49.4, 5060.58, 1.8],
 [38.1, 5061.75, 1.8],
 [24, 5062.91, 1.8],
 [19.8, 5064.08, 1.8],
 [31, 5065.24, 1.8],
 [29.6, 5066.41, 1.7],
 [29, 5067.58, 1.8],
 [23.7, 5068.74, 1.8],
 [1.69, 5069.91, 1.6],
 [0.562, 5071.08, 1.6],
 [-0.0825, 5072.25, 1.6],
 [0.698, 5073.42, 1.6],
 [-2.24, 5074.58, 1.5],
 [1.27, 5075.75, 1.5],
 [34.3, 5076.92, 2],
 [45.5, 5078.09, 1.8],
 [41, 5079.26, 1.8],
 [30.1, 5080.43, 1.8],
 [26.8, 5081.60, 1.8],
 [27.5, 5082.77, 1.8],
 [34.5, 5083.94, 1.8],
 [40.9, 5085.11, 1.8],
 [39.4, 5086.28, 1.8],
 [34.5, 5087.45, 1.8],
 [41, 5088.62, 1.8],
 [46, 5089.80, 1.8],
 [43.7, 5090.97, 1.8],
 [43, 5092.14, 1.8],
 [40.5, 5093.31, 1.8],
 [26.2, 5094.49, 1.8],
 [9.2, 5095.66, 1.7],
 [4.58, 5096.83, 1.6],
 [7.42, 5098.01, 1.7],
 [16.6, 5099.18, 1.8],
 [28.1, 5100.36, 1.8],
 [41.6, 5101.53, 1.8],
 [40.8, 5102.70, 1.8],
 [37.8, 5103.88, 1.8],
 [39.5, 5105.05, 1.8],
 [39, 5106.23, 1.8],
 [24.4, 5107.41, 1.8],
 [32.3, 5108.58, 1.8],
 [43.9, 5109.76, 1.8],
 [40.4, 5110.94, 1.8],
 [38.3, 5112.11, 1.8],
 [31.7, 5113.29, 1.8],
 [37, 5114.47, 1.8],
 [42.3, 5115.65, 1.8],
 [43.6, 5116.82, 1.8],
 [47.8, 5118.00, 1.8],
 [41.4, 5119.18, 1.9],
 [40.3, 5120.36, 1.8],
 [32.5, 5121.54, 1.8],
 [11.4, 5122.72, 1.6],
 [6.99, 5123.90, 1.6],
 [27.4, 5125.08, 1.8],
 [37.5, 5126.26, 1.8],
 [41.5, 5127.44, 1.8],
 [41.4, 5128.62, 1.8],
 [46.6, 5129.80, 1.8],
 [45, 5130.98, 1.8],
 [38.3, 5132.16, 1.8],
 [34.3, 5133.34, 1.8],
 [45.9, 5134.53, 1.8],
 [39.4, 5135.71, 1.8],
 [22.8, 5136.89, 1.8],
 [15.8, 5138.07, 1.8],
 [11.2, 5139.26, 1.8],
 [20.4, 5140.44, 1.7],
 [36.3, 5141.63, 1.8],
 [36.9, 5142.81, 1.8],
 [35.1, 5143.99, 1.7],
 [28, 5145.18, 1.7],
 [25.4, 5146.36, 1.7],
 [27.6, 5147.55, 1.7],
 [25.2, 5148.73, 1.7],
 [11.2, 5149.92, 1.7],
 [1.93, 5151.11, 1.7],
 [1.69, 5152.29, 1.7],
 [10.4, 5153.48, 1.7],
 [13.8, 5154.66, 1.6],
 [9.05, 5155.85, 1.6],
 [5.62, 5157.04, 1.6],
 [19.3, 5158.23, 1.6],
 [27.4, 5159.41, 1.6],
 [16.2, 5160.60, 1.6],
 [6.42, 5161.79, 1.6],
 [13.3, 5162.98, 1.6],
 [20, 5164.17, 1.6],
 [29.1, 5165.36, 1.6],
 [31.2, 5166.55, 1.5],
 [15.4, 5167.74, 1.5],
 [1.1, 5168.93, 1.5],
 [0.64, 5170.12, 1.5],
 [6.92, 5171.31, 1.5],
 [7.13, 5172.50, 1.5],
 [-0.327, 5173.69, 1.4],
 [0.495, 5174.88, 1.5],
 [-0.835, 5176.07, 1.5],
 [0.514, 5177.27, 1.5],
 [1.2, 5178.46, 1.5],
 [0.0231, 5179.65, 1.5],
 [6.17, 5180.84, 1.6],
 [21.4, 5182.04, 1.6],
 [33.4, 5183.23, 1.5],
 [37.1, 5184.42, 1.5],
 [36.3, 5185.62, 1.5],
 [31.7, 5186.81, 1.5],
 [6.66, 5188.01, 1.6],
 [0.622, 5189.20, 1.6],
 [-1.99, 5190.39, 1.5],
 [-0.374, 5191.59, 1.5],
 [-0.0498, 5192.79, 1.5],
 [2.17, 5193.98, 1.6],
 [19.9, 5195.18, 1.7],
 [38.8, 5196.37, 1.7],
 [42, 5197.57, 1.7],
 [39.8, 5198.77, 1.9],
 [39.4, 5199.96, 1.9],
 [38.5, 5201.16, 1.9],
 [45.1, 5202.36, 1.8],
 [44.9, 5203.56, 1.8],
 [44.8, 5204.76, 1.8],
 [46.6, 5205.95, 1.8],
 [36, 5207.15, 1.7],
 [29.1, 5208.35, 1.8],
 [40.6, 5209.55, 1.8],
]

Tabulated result 0.47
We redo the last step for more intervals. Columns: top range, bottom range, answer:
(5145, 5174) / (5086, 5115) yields 0.44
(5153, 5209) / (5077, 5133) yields 0.56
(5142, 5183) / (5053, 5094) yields 0.47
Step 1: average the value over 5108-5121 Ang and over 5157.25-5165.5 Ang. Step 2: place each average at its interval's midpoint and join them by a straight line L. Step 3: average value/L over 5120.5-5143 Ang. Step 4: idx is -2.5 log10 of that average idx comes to 0.01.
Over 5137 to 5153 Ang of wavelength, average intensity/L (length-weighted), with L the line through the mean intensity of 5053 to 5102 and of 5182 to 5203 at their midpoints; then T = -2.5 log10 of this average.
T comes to 0.21 mag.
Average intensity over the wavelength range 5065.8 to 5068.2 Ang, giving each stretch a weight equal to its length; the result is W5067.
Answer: 29.2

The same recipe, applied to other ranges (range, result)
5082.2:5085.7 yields 34.4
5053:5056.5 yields 32.5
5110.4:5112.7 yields 39.4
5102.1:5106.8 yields 39.3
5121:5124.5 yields 16.8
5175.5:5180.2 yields 0.233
